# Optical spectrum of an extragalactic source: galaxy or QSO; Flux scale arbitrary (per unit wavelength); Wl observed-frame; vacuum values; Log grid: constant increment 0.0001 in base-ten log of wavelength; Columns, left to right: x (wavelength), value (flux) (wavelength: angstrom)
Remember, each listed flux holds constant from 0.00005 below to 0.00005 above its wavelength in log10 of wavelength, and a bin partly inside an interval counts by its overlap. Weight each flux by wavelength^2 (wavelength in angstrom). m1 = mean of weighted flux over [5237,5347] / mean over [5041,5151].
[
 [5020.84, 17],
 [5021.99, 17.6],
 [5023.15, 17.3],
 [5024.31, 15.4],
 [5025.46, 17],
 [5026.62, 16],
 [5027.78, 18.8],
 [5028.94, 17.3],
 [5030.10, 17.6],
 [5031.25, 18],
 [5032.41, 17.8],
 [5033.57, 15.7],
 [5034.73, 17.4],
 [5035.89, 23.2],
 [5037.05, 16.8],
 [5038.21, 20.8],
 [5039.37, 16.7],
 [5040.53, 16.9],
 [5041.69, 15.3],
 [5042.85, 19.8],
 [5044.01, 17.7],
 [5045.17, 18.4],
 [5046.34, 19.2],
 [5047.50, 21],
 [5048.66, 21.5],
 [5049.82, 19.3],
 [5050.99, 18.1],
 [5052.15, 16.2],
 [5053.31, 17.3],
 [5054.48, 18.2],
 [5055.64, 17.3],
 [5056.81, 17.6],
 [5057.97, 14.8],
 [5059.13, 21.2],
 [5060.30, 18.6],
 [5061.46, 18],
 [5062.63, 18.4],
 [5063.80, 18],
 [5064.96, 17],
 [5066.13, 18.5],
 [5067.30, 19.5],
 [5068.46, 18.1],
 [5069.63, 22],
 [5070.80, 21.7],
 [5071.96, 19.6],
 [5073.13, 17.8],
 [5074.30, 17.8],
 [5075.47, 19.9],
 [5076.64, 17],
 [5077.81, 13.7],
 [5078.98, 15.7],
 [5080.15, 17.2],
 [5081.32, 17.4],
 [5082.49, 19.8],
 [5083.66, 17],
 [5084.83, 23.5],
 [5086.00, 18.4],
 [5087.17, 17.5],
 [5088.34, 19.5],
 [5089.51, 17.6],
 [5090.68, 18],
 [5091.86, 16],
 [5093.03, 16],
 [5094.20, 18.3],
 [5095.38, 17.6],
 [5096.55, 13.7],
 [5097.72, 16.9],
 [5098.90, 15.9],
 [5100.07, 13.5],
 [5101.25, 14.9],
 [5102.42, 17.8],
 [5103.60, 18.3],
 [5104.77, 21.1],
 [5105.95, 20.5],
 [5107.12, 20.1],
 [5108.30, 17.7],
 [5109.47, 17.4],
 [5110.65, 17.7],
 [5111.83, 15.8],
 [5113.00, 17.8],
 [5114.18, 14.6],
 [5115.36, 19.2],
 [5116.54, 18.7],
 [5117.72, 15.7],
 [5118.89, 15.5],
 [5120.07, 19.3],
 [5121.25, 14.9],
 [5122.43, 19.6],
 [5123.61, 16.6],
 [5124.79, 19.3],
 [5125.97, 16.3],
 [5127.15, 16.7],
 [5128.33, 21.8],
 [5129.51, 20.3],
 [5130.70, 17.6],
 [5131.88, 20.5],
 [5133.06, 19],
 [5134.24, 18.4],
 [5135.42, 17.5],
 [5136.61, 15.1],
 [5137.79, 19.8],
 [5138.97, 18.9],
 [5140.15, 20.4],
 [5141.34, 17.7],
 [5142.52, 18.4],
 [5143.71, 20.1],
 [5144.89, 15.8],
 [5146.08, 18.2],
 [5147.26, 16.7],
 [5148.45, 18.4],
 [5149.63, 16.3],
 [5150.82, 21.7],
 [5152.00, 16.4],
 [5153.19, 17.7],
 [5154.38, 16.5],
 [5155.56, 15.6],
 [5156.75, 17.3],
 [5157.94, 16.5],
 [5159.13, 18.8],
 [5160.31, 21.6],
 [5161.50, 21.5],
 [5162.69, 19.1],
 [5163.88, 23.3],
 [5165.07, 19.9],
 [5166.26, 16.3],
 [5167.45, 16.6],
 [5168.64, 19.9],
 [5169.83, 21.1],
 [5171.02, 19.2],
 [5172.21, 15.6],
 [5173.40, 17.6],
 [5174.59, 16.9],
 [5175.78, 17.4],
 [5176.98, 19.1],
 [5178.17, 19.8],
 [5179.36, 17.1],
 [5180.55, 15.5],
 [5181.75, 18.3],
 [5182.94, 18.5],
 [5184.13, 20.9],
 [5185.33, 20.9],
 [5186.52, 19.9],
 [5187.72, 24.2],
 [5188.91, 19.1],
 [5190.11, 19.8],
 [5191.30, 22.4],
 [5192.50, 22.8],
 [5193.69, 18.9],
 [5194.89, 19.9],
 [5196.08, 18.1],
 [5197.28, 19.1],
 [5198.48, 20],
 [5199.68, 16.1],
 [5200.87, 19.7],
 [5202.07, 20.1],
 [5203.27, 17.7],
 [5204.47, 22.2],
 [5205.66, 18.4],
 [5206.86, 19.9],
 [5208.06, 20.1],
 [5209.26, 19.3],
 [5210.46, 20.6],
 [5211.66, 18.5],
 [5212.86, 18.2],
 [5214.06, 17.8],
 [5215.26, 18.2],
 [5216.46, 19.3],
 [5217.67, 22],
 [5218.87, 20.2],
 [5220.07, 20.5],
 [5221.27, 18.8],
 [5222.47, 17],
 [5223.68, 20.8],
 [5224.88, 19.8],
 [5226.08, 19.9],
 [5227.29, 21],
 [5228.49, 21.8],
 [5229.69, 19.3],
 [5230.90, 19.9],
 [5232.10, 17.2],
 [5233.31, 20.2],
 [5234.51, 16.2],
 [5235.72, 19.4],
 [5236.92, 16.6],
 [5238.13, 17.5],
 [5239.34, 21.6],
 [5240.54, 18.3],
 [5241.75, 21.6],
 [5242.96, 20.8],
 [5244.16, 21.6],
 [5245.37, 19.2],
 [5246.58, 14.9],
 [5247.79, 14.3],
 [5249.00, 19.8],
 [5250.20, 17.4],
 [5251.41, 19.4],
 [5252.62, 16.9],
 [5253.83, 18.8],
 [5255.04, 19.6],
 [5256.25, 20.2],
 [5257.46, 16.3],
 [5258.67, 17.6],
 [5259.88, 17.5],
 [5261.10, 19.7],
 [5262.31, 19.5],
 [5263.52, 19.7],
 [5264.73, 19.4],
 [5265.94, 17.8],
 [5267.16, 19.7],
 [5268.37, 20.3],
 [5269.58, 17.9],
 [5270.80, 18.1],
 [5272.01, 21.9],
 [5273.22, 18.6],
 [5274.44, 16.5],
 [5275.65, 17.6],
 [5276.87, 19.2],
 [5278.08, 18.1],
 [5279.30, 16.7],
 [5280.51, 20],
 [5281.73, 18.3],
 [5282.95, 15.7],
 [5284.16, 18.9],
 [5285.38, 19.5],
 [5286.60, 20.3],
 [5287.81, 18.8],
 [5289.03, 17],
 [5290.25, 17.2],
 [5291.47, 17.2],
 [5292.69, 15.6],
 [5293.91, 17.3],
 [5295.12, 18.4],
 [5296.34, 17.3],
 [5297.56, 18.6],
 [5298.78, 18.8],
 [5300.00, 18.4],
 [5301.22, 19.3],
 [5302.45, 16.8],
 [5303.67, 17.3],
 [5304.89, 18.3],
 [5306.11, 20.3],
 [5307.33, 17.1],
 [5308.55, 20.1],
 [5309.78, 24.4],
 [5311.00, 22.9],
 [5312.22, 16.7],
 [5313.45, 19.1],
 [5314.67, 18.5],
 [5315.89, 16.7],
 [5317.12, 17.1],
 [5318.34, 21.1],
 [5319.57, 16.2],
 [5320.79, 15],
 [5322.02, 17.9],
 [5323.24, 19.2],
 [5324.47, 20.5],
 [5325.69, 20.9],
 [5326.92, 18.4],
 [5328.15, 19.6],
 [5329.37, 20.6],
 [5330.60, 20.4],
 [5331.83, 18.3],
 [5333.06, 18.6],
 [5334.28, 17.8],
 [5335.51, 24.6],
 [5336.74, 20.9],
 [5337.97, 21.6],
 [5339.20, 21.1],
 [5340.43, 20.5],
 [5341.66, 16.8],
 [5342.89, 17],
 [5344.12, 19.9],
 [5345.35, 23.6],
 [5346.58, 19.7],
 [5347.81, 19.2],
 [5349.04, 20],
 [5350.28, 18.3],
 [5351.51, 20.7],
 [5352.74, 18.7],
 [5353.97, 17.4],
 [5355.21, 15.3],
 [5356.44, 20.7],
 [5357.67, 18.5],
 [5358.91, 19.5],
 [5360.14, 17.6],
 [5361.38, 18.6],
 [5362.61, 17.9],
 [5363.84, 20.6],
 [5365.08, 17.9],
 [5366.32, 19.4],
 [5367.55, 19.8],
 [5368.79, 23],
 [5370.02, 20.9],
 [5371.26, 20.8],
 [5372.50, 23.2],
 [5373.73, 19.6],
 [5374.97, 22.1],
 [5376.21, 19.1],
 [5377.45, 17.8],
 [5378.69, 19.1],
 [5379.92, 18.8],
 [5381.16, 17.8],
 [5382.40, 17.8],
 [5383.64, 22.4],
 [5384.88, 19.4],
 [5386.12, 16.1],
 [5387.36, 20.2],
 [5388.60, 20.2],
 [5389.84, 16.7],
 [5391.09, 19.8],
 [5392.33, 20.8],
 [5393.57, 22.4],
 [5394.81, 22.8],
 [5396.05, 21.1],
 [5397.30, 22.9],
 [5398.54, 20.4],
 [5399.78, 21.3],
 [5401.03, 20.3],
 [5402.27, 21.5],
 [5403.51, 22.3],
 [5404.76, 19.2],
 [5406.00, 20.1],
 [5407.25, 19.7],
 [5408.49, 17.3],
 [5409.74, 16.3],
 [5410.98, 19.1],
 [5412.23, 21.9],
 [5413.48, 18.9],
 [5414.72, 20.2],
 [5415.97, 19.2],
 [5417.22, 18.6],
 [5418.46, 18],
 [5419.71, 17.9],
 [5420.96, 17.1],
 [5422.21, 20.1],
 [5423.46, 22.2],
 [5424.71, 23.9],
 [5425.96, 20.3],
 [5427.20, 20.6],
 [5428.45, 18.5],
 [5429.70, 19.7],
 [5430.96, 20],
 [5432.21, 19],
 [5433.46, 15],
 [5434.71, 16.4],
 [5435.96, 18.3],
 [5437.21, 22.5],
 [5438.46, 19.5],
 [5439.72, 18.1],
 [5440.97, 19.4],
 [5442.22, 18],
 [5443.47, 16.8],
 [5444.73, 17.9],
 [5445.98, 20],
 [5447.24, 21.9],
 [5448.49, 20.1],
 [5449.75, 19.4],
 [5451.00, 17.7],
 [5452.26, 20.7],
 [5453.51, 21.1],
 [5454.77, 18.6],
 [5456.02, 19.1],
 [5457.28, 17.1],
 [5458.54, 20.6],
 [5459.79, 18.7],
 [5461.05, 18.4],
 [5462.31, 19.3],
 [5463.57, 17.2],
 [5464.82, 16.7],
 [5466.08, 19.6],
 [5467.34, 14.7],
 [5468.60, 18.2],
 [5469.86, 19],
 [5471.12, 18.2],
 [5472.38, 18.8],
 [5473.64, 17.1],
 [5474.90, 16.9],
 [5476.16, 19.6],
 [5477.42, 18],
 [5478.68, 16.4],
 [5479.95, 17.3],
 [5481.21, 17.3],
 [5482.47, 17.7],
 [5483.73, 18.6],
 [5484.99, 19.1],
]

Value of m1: 1.13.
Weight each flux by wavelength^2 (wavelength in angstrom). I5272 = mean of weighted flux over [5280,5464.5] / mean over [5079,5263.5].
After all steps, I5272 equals 1.12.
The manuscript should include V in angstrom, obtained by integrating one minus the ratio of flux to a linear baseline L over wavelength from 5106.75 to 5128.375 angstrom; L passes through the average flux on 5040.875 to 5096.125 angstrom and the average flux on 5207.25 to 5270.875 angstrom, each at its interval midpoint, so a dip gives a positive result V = 1.1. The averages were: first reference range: 18.2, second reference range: 19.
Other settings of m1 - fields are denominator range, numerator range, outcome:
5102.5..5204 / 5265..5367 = 1.08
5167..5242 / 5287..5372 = 1.04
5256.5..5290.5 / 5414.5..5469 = 1.09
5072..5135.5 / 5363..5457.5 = 1.25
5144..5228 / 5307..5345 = 1.07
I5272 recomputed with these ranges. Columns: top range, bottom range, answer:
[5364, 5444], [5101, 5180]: 1.19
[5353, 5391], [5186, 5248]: 1.05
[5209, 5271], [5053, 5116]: 1.13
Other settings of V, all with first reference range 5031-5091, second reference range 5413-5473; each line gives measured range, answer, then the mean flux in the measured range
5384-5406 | -1.80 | 20.4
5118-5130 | 0.32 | 18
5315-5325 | 0.44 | 18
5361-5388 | -1.13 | 19.7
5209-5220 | -0.48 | 19.4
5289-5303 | 0.78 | 17.7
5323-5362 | -1.46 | 19.5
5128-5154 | 0.05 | 18.4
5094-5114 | 1.23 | 17.3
